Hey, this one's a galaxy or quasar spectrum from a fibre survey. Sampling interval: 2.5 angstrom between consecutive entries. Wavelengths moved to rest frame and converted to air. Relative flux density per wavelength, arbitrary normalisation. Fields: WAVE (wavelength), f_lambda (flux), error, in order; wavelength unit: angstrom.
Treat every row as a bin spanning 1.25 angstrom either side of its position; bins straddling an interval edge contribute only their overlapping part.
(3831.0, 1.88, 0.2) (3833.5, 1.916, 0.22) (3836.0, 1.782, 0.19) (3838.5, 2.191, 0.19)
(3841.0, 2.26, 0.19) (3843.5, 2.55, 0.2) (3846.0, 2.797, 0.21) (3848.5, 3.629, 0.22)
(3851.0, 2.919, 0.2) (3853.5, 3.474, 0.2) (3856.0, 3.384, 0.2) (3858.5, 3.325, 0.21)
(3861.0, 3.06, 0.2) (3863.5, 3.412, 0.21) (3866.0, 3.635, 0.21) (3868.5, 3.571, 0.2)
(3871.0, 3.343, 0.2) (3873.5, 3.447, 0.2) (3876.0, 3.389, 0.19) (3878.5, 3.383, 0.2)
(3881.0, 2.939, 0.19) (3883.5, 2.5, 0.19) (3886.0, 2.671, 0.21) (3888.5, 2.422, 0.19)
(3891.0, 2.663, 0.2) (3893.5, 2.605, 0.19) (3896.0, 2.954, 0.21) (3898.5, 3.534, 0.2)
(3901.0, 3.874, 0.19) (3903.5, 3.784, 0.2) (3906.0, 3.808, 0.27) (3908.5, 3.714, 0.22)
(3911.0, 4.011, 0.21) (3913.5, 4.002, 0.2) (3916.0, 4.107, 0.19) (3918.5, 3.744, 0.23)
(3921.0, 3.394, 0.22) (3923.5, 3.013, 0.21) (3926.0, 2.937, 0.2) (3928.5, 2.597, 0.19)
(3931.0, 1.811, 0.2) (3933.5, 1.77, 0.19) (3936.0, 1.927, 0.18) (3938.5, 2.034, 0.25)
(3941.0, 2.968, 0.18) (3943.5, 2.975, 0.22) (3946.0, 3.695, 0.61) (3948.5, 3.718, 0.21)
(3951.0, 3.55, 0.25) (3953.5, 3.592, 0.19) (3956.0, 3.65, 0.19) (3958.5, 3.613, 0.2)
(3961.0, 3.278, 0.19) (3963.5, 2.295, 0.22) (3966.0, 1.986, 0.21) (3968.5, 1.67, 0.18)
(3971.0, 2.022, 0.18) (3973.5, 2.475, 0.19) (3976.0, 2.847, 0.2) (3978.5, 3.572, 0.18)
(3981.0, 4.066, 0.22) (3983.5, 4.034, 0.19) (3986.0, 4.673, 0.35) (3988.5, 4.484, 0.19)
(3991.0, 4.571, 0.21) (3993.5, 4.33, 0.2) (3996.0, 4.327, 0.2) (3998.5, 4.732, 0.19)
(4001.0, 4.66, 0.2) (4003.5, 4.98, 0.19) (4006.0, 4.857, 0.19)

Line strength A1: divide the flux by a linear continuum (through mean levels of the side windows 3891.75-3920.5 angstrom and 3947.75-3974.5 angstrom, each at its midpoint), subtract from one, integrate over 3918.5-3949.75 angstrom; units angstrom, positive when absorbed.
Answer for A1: 4.5 angstrom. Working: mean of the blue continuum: 3.63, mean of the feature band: 2.78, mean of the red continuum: 2.88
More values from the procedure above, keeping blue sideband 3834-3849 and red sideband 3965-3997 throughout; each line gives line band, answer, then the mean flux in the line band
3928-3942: 4.41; 2.15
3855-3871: -4.83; 3.39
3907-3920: -4.05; 3.9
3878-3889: -0.05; 2.77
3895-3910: -3.79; 3.63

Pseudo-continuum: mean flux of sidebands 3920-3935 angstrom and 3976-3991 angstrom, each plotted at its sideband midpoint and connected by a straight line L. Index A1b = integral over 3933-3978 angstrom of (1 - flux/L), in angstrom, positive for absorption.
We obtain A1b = 6.5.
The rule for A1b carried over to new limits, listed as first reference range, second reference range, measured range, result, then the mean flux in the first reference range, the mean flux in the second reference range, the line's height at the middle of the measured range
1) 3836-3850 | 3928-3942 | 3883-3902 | -4.4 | 2.61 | 2.15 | 2.36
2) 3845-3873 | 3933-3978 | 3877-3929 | -3.3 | 3.33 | 2.81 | 3.09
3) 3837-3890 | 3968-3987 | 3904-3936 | -0.8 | 3.05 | 3.21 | 3.13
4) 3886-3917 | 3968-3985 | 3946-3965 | -1.4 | 3.42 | 3.04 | 3.14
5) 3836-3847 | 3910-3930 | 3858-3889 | -4.3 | 2.37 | 3.45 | 2.81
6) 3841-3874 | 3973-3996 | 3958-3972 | 5.2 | 3.23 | 3.96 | 3.85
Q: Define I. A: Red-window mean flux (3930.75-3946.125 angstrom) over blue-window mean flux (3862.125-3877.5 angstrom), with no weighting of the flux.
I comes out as 0.69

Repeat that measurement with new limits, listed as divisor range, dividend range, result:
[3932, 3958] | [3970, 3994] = 1.24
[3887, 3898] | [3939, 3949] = 1.18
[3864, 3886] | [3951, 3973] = 0.86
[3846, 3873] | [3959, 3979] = 0.75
